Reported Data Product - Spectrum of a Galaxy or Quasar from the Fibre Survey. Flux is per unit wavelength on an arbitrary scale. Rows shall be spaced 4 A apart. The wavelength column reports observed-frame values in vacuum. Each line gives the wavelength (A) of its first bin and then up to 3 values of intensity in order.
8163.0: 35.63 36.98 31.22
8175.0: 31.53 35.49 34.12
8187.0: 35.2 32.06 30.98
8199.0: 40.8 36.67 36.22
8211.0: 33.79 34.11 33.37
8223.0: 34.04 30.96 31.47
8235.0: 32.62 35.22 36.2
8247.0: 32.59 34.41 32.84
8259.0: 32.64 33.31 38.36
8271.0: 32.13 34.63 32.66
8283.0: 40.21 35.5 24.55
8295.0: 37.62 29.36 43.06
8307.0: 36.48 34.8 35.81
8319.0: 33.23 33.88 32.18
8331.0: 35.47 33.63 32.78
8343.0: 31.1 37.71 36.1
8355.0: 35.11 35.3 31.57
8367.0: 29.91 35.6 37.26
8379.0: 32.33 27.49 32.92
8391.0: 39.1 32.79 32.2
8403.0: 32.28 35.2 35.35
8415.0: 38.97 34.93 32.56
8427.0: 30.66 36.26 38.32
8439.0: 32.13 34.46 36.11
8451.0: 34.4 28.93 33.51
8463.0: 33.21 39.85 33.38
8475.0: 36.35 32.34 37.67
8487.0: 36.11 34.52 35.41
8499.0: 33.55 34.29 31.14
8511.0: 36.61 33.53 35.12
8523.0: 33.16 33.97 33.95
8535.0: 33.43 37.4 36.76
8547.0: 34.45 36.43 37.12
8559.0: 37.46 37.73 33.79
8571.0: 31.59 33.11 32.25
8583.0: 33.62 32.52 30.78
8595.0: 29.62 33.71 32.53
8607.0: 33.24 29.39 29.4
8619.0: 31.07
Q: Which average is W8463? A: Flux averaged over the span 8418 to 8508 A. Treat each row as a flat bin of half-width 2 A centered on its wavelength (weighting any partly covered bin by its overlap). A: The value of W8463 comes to 34.4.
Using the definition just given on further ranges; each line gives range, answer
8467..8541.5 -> 34.7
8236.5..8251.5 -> 34.6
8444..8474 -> 34.3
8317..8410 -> 33.7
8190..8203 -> 35.1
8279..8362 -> 34.6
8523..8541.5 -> 34.6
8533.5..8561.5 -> 36.2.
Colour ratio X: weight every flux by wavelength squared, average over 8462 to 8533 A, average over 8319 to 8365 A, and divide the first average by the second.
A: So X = 1.1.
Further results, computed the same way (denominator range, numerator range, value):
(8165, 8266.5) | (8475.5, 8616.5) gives 1.08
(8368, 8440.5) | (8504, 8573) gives 1.05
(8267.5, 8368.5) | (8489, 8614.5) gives 1.04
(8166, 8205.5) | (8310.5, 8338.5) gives 1.02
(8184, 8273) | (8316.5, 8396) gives 1.02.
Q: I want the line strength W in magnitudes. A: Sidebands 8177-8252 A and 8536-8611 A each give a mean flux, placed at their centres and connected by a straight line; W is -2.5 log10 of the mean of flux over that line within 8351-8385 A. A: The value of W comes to 0.03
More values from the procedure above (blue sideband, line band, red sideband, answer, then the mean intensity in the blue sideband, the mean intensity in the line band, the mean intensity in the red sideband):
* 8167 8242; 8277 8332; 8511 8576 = -0.01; 34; 34.6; 35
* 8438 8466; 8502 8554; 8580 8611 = -0.06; 33.5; 34.7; 32.1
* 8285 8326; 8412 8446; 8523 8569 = 0.00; 34.4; 34.8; 35.6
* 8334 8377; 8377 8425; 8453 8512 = 0.01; 34.2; 33.8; 34.4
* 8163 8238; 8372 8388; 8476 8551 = 0.06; 34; 32.7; 34.7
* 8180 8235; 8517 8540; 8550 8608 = -0.02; 34.1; 34.4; 33.7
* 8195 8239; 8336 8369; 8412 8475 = 0.02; 34.3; 33.7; 34.6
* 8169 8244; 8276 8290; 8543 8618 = -0.04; 34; 35.2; 33.3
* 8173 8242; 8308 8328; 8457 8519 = 0.00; 34.1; 34.2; 34.8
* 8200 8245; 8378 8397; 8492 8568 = 0.05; 34.2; 33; 35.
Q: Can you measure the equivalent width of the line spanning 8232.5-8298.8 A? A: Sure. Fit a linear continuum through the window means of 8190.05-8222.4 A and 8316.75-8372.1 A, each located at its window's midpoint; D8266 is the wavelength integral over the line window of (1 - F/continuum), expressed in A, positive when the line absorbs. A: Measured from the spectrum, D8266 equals 0.8 A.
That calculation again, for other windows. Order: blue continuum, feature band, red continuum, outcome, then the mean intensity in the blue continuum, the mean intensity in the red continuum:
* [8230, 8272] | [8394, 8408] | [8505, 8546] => 0.5 A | 33.9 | 34.5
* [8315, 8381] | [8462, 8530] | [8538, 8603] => -1.2 A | 34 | 34.2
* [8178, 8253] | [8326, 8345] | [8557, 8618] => 0.4 A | 34.2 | 32.7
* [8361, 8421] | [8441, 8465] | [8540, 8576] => 0.7 A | 33.9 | 35.5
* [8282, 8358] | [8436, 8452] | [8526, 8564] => 0.4 A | 34.6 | 35.9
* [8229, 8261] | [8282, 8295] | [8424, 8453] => 0.1 A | 33.5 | 34.5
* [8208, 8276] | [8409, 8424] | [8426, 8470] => -0.6 A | 33.7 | 34.4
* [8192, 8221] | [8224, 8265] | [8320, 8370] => 1.7 A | 35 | 33.8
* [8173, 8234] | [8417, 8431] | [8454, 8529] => 0.5 A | 34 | 34.4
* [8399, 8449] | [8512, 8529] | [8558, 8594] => -0.1 A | 34.7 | 33.4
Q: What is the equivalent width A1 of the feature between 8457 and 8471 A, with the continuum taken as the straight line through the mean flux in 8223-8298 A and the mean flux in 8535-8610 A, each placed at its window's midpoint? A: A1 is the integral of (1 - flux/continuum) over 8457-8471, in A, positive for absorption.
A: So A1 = -0.53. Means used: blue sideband 33.7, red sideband 34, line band 35.2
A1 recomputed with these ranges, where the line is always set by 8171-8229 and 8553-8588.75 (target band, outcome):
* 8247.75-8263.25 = 0.4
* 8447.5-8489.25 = -0.4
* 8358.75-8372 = 0.6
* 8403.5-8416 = -0.6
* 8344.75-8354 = -0.6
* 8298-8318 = -1.1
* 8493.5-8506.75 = 0.1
